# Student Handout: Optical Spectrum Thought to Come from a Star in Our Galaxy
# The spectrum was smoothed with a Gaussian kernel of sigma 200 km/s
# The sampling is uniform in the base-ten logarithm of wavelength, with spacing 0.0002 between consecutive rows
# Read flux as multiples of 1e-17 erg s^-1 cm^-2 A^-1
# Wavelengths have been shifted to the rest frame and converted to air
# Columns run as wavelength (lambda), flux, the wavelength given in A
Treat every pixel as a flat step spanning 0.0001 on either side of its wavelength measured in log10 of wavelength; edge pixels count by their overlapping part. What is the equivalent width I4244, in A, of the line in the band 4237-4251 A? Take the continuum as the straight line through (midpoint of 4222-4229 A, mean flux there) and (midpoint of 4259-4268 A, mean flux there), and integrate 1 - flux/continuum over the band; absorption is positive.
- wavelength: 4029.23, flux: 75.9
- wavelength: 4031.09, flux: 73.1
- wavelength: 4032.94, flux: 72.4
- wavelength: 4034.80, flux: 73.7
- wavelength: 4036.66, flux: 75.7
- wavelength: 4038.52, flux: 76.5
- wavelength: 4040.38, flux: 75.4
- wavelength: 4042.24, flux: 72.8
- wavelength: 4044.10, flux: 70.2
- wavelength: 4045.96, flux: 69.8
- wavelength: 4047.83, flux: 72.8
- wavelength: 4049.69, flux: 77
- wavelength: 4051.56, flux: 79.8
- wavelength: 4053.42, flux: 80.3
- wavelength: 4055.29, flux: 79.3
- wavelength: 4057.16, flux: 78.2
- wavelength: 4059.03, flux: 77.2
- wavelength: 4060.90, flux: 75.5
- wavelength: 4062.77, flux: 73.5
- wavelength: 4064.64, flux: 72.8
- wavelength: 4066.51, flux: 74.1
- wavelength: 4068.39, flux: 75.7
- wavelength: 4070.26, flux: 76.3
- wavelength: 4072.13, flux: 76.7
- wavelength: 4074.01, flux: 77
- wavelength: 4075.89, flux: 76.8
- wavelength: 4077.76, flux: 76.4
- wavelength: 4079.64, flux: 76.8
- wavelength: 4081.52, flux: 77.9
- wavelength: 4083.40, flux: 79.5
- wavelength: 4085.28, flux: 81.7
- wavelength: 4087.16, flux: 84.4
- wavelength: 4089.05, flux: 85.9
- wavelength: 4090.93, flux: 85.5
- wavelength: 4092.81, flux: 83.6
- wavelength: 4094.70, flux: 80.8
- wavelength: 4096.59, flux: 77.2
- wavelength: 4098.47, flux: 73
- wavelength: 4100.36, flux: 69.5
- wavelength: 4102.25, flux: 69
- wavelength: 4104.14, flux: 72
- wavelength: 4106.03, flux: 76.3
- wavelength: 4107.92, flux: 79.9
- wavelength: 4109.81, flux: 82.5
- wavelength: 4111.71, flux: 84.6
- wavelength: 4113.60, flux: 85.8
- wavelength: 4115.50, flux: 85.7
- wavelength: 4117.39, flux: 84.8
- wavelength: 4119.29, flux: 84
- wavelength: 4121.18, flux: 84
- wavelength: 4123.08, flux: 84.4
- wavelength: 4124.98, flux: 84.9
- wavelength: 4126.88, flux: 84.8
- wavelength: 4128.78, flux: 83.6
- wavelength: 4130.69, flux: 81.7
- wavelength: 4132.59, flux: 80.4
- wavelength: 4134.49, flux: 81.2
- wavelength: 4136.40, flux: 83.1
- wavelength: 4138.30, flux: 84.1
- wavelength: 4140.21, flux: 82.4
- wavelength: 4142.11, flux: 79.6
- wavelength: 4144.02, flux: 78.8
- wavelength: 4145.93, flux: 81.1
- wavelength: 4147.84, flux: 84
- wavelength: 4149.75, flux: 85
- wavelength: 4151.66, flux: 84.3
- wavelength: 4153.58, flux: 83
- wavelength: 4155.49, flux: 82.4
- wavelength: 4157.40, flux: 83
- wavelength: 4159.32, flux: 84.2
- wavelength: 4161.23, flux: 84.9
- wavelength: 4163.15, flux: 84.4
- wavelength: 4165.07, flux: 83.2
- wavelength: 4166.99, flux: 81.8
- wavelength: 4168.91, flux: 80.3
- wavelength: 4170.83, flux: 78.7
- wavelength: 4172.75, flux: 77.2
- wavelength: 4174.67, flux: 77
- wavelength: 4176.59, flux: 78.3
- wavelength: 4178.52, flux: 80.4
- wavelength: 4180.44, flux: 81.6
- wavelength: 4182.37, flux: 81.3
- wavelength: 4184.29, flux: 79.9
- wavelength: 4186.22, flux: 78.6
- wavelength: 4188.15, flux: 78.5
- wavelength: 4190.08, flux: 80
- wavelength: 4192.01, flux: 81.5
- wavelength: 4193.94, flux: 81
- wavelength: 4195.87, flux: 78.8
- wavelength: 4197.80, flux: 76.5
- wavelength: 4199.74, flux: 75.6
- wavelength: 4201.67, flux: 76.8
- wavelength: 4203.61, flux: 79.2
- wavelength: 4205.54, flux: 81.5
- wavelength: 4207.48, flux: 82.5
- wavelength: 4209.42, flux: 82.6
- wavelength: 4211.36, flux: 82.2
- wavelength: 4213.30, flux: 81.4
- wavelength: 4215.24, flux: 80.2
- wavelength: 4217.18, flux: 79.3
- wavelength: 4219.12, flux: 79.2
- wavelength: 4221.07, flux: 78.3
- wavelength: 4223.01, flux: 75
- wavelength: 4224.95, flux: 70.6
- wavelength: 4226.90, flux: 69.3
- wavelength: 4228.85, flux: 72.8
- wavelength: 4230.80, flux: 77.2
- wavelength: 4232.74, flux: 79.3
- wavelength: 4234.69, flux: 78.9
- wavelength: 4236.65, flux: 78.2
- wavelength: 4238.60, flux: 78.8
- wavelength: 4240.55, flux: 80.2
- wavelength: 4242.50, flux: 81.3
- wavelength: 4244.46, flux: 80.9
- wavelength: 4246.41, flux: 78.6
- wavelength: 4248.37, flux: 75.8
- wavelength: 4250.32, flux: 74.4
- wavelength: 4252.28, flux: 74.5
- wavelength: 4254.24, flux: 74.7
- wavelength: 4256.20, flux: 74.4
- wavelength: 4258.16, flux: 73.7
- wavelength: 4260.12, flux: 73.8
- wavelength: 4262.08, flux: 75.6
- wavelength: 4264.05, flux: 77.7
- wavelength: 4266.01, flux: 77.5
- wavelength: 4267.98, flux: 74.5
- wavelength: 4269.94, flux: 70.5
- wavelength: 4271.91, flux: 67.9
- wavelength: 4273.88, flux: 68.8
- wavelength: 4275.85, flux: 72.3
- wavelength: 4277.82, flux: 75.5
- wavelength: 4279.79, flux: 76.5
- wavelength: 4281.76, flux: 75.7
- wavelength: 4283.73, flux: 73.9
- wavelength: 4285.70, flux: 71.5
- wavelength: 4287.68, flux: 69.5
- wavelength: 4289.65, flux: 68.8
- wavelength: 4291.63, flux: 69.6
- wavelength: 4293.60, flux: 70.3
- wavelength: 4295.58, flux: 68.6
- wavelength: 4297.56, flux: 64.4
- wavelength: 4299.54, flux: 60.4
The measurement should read -0.91 A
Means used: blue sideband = 71.9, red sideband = 75.9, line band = 78.7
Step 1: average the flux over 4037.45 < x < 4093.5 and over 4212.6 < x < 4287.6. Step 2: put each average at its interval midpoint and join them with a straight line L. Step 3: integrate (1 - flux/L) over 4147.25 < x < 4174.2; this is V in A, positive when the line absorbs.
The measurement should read -2.1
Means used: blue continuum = 77.3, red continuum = 75.7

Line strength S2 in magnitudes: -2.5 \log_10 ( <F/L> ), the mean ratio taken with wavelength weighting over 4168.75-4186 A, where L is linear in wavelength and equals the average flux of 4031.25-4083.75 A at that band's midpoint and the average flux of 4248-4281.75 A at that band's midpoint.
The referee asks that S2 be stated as -0.07 mag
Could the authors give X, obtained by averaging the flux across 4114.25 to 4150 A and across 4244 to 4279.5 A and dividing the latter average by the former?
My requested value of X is 0.90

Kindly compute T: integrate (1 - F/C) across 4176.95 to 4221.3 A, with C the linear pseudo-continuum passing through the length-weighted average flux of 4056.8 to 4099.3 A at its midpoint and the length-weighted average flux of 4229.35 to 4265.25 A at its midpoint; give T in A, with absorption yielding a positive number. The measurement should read -1.4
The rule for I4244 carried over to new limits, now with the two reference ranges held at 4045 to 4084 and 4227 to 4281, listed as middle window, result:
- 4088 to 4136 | -3.09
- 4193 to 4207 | -0.52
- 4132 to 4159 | -2.26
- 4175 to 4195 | -1.09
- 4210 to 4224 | -0.69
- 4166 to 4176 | -0.40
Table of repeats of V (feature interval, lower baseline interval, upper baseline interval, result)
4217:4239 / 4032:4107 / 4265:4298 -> -1.0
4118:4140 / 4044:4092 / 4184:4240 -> -1.5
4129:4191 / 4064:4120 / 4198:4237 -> -2.4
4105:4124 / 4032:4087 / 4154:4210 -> -1.3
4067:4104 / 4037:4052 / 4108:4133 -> 0.7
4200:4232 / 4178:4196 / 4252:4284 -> 0.0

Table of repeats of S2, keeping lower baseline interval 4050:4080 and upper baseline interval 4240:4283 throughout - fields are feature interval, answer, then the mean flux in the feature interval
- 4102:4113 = -0.03 mag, 78.2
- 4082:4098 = -0.07 mag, 81.9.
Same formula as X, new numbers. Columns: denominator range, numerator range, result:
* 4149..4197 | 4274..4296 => 0.89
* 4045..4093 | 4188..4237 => 1.01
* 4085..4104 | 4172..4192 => 1.01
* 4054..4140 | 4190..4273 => 0.97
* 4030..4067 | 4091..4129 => 1.07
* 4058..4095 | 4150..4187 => 1.04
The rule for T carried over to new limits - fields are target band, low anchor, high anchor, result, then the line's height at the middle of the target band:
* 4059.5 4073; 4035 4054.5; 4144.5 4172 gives 0.3 A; 76.5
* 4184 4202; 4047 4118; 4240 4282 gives -0.6 A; 76.3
